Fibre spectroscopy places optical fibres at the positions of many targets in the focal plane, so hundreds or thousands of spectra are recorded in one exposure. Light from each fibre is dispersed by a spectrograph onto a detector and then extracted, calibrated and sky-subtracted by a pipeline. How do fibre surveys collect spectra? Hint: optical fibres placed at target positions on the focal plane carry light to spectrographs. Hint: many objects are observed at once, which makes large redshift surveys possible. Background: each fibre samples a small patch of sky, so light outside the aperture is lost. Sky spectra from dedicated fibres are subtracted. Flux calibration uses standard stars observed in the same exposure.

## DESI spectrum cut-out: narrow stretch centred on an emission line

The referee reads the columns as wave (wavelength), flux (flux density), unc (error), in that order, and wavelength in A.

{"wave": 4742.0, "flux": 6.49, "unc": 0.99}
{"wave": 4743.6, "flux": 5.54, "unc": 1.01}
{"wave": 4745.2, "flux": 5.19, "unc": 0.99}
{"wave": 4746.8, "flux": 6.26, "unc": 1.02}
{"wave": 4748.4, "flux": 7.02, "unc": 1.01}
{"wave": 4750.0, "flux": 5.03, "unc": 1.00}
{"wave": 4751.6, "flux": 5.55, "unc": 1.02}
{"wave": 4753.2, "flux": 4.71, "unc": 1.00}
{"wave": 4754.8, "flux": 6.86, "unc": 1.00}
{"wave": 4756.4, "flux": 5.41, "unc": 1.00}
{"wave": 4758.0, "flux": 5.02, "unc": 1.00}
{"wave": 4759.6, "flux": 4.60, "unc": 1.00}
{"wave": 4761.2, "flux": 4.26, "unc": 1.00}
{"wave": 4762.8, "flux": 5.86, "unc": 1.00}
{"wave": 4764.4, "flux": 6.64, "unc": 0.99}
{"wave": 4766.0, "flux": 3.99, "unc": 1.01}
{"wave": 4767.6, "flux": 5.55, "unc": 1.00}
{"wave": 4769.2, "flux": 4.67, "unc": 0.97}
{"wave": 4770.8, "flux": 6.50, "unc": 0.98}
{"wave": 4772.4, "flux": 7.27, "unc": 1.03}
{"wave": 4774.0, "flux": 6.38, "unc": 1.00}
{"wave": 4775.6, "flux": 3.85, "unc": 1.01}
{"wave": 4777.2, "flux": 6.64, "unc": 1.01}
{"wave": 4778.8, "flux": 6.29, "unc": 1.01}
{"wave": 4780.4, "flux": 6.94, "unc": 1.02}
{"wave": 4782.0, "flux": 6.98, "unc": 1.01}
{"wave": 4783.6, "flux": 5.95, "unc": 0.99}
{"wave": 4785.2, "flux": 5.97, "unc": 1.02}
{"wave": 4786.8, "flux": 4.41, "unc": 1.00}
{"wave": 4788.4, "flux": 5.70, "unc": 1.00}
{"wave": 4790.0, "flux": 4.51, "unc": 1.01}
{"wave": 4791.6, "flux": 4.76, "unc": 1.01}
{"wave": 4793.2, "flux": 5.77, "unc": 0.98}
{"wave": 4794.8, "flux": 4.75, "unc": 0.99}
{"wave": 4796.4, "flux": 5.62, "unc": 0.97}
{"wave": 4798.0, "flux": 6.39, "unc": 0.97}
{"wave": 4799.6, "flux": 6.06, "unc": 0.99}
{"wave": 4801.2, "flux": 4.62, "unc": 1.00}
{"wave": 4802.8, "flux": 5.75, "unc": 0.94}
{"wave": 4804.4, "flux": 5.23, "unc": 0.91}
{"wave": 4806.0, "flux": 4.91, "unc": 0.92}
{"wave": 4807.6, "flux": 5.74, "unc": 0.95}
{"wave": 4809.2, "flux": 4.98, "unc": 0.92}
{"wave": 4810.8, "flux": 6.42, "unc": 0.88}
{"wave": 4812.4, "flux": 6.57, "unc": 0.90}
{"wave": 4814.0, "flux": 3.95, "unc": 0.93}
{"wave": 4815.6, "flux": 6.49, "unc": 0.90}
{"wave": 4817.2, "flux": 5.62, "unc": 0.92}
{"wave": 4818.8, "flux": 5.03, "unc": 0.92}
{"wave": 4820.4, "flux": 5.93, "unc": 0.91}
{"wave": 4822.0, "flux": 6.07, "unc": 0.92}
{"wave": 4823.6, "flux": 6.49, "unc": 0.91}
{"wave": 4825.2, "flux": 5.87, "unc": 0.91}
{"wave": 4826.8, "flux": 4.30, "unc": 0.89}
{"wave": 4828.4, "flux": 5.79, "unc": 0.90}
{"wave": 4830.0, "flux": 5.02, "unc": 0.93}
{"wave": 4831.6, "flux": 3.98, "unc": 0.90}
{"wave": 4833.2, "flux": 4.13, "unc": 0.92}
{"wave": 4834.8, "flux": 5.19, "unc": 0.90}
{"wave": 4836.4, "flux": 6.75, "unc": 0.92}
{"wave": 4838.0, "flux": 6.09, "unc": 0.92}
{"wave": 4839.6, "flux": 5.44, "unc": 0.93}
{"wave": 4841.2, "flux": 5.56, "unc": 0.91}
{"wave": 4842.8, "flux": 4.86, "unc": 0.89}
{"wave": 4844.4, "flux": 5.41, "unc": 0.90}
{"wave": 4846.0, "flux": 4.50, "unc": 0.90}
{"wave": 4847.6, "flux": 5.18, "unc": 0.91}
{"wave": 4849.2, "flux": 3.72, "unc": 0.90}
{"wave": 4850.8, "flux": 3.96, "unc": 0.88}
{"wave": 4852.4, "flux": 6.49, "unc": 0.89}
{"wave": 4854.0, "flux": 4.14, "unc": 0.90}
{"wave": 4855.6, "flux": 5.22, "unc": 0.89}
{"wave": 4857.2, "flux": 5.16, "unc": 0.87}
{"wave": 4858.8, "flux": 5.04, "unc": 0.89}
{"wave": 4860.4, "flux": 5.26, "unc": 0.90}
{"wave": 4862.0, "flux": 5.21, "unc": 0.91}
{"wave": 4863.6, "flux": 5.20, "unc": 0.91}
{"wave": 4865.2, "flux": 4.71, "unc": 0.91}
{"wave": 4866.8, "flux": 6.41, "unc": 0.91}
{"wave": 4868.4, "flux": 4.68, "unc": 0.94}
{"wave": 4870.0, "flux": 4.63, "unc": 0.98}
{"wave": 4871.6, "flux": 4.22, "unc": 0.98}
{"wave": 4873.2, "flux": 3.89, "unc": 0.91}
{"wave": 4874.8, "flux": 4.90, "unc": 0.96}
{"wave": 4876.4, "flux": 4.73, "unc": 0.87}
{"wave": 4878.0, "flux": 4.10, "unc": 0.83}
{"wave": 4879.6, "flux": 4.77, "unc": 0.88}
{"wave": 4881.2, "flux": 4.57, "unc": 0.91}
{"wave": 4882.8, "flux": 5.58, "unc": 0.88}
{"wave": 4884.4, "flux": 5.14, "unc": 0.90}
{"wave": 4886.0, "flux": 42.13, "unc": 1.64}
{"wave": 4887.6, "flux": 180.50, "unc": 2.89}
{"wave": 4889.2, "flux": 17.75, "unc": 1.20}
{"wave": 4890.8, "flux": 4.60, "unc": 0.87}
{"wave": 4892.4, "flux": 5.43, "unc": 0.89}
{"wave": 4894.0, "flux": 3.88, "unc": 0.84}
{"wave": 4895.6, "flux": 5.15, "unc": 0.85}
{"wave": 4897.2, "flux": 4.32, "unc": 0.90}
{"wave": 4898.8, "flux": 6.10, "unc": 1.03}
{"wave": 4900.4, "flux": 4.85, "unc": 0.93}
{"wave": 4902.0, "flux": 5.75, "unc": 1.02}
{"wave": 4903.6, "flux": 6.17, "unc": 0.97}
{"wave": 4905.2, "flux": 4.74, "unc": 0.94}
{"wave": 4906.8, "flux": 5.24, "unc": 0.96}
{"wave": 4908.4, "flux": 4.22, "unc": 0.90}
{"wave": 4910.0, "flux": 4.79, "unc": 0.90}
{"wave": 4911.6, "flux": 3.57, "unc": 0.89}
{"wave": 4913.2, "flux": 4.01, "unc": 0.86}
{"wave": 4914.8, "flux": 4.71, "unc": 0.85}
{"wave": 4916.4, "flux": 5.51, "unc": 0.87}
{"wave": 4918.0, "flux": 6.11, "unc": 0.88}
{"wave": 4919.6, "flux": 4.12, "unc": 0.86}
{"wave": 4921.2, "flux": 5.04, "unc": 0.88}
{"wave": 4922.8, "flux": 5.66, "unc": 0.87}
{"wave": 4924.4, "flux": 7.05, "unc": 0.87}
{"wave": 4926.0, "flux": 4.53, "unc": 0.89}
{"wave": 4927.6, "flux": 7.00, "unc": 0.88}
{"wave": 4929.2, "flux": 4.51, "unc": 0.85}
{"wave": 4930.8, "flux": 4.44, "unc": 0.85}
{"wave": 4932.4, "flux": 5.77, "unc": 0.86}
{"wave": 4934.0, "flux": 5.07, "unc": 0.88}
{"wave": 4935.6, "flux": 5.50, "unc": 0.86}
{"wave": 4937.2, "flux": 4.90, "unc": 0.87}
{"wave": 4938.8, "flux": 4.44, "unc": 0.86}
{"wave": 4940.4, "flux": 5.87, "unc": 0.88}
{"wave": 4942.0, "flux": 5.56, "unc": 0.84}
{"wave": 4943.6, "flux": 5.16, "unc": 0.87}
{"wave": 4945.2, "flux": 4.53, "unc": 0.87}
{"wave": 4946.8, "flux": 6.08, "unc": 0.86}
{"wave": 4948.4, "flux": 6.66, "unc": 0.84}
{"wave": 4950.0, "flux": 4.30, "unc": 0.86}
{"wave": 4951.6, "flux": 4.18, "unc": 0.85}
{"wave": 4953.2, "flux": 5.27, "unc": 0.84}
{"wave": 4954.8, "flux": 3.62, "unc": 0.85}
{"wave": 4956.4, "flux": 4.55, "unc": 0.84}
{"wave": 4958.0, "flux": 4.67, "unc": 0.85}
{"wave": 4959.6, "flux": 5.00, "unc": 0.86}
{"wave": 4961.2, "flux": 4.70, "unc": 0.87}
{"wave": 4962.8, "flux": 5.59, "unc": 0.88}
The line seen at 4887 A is Hbeta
